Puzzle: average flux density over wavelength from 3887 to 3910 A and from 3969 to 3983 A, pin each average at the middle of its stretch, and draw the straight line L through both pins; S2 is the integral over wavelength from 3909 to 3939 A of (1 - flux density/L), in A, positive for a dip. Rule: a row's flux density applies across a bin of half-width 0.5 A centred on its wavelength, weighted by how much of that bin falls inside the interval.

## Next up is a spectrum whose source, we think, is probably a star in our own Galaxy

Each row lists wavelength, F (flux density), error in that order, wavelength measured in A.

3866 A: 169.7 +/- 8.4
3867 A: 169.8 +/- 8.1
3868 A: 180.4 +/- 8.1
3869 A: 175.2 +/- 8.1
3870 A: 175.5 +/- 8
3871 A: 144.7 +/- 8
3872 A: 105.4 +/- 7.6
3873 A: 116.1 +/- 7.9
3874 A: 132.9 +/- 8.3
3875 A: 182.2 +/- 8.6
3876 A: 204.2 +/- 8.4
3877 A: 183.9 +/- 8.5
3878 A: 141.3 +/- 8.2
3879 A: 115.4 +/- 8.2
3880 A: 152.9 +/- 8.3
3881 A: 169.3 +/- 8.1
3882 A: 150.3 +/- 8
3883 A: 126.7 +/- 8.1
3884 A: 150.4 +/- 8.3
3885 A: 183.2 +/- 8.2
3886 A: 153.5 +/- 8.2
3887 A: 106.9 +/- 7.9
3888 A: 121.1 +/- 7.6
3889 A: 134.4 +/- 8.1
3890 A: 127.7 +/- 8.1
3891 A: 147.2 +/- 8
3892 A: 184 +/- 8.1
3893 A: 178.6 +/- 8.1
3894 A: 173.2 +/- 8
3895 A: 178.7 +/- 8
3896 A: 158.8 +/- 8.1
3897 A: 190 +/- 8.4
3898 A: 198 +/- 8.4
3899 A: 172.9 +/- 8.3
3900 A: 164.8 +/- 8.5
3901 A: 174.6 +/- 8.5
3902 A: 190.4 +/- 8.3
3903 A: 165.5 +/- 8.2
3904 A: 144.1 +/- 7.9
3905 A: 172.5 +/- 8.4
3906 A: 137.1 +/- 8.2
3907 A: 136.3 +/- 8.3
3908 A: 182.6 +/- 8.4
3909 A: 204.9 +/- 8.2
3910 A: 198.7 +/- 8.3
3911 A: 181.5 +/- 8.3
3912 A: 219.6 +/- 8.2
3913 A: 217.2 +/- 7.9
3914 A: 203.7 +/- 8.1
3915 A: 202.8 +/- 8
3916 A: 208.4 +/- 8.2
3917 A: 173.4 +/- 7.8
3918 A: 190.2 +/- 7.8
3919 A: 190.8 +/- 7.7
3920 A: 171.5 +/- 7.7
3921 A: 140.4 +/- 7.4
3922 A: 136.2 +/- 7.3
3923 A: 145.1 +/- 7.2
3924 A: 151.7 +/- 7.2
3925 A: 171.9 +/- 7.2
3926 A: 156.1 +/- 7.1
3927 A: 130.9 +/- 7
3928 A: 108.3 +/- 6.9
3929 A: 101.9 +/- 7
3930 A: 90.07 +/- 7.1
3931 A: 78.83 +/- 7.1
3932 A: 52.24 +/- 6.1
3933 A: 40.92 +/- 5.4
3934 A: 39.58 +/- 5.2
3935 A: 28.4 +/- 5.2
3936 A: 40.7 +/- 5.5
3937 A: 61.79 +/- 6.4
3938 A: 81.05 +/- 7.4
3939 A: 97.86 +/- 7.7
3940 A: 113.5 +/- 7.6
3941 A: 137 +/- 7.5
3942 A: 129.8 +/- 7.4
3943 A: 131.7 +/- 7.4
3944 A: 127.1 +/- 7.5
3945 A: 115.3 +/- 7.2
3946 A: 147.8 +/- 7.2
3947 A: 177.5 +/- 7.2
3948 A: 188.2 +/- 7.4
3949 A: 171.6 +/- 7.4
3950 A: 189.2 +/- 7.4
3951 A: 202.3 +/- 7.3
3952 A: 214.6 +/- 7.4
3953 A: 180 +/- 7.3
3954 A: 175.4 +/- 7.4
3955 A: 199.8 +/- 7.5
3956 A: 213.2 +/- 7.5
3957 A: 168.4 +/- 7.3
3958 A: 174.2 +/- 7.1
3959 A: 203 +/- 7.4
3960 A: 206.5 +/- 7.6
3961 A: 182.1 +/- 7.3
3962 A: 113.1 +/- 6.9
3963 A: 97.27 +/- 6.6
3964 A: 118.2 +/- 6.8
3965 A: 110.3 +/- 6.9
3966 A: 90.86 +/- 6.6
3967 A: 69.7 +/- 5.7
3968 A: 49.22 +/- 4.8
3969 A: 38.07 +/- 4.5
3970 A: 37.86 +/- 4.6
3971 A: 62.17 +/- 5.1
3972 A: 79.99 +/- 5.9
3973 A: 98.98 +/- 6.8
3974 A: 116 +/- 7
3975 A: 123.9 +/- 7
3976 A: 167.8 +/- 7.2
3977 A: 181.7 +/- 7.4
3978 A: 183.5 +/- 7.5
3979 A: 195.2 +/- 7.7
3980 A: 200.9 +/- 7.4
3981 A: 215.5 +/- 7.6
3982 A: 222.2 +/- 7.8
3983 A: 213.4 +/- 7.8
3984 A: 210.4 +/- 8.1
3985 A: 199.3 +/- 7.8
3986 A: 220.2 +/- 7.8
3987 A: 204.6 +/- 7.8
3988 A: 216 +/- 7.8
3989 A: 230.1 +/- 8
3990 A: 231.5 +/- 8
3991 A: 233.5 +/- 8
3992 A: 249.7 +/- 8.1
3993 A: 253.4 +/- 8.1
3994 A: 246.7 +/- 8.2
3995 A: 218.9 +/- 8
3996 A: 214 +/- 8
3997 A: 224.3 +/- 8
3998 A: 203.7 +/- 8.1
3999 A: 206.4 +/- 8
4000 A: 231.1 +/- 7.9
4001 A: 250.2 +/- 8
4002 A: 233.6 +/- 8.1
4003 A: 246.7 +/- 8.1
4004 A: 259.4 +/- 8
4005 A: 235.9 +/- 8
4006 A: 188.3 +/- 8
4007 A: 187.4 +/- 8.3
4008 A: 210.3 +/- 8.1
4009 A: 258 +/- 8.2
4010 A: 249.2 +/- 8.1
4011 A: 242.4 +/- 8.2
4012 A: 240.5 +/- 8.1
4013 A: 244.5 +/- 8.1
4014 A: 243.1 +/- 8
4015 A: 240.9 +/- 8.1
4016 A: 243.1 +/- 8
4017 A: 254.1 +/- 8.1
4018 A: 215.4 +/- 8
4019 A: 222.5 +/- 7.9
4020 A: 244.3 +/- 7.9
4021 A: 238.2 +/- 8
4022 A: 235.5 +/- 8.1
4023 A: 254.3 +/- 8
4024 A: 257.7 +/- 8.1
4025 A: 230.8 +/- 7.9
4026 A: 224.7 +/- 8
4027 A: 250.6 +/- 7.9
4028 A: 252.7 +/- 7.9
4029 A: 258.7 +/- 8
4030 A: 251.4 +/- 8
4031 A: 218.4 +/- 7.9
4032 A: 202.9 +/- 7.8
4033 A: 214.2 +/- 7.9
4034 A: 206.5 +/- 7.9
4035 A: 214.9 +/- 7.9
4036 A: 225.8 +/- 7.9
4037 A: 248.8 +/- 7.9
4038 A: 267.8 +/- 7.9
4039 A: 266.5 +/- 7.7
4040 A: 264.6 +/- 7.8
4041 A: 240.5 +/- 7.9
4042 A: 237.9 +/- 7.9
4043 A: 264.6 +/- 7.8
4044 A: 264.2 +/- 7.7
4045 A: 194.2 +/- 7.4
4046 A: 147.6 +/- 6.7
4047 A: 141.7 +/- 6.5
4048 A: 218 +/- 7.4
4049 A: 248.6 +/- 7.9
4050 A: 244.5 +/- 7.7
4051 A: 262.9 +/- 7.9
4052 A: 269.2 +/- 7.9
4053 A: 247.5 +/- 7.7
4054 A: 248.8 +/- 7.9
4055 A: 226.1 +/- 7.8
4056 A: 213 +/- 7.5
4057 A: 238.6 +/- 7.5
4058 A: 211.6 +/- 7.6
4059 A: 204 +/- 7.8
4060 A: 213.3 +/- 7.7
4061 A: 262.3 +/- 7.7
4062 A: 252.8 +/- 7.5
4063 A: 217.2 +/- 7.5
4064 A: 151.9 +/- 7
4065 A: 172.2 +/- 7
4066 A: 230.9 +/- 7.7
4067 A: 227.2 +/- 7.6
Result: 4.4 A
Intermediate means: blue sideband 165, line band 136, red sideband 144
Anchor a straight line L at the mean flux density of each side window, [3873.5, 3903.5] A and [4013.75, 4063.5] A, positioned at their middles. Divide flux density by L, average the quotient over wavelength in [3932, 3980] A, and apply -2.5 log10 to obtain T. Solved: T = 0.442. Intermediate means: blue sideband 160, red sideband 234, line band 129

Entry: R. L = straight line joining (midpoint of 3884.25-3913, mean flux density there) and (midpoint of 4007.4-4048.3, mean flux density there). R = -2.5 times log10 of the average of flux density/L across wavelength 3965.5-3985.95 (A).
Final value 0.44 mag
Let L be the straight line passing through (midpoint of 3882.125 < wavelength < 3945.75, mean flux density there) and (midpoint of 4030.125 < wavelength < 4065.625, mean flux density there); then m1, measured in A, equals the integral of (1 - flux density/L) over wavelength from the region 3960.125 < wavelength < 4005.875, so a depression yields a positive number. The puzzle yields 2.7 A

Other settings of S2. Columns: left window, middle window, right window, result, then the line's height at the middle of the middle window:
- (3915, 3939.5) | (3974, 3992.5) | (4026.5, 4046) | -2.42 A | 179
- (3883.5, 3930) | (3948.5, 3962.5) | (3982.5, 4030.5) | 0.90 A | 198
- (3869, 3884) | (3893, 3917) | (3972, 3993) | -2.75 A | 163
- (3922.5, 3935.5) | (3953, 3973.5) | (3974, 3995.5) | 4.49 A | 166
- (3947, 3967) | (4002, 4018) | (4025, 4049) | -2.09 A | 208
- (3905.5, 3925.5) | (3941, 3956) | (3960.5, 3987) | -1.20 A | 156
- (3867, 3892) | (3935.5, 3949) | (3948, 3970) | 2.55 A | 149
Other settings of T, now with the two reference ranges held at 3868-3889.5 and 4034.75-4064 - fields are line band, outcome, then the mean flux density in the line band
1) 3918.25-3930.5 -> 0.20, 142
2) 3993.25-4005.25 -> -0.12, 231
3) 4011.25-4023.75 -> -0.11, 240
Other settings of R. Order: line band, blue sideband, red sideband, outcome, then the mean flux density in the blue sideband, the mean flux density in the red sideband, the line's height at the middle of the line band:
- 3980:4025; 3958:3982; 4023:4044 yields -0.235 mag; 131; 241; 187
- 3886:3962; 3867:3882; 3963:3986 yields -0.049 mag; 156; 137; 146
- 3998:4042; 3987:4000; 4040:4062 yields -0.038 mag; 227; 230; 228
